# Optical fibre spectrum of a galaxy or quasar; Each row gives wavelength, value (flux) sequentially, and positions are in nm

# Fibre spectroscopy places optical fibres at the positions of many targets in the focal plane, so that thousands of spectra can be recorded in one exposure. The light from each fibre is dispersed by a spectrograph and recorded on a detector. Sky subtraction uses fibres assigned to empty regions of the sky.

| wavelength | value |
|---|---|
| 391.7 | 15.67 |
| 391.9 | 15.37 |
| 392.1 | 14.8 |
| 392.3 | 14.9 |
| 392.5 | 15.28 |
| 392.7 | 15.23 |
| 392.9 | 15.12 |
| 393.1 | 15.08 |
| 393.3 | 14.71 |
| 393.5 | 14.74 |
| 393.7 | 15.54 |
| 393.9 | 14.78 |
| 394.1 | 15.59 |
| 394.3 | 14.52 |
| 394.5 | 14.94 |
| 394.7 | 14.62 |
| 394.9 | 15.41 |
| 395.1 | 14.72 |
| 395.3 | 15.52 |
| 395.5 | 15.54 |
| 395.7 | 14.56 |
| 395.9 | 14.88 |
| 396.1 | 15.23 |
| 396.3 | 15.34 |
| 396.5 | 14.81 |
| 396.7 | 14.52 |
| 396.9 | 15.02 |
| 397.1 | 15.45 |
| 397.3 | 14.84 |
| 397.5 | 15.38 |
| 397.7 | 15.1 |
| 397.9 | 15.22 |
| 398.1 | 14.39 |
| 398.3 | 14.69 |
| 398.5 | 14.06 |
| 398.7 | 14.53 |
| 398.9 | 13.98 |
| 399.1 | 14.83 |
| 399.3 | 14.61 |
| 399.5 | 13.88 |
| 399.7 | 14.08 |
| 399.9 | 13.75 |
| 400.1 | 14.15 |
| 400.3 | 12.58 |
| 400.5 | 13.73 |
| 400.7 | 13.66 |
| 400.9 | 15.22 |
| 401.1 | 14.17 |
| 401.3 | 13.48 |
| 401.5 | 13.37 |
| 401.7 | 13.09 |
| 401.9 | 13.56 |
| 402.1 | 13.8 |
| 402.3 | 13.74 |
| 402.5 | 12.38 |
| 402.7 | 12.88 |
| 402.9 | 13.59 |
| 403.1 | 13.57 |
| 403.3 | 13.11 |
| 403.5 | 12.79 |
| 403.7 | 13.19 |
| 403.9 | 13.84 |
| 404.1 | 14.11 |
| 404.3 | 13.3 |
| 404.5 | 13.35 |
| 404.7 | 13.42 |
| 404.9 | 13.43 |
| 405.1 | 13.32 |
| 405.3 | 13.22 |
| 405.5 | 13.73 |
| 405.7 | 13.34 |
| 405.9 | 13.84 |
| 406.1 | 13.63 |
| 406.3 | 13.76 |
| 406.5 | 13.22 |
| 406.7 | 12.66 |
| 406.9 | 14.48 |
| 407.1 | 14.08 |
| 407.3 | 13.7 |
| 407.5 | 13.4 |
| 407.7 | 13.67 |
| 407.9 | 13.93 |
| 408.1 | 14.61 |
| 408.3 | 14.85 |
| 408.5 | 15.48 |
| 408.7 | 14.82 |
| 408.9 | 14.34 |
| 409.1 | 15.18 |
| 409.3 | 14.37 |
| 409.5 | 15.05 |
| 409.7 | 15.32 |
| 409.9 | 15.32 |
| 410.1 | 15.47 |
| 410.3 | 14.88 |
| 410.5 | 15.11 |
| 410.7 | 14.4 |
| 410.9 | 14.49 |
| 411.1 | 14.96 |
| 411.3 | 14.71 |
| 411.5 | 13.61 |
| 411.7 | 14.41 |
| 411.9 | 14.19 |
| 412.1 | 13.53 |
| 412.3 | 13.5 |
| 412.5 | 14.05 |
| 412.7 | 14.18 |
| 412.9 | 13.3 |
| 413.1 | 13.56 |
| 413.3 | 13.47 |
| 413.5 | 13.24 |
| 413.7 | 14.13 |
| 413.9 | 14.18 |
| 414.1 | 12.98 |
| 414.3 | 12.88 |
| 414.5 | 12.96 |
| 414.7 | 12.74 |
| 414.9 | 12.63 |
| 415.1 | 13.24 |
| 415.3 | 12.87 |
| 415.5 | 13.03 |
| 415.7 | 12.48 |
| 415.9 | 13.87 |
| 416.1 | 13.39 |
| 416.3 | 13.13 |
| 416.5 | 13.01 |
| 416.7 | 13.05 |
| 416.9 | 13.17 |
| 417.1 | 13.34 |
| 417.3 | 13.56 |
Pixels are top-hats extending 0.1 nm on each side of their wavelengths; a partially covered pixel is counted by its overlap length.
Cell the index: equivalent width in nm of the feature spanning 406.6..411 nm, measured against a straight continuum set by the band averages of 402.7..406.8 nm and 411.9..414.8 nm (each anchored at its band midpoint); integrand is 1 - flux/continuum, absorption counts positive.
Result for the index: -0.35 nm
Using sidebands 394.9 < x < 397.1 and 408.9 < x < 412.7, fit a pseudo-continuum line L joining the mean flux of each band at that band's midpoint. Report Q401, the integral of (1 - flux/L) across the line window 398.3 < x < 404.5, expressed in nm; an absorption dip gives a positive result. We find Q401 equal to 0.49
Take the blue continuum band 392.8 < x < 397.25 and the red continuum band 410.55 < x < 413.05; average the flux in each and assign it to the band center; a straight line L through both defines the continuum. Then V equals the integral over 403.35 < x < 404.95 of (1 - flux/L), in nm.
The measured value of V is 0.12 nm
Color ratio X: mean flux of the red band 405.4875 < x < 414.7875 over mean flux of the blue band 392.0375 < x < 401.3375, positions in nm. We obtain 0.96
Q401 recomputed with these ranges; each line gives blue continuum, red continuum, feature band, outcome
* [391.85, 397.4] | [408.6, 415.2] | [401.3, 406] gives 0.37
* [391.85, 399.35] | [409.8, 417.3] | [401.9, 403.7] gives 0.15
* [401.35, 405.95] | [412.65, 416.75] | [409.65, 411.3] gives -0.21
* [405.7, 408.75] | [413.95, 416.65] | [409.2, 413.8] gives -0.28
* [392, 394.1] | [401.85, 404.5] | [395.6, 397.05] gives -0.04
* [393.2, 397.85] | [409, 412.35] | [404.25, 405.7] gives 0.14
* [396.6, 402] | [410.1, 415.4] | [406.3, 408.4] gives 0.02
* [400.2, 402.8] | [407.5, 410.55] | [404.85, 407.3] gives 0.12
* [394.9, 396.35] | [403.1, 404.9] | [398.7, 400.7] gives 0.04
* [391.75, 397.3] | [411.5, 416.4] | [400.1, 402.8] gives 0.17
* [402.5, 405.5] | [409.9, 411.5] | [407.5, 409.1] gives -0.02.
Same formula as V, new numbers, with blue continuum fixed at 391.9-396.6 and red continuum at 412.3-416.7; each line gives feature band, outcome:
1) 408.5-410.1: -0.14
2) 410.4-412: -0.11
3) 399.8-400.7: 0.06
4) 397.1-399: 0.00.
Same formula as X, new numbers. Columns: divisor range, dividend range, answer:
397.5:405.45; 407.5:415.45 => 1.02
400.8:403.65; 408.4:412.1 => 1.09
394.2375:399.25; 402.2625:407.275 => 0.90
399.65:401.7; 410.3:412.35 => 1.04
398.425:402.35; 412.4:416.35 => 0.96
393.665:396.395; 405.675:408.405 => 0.92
